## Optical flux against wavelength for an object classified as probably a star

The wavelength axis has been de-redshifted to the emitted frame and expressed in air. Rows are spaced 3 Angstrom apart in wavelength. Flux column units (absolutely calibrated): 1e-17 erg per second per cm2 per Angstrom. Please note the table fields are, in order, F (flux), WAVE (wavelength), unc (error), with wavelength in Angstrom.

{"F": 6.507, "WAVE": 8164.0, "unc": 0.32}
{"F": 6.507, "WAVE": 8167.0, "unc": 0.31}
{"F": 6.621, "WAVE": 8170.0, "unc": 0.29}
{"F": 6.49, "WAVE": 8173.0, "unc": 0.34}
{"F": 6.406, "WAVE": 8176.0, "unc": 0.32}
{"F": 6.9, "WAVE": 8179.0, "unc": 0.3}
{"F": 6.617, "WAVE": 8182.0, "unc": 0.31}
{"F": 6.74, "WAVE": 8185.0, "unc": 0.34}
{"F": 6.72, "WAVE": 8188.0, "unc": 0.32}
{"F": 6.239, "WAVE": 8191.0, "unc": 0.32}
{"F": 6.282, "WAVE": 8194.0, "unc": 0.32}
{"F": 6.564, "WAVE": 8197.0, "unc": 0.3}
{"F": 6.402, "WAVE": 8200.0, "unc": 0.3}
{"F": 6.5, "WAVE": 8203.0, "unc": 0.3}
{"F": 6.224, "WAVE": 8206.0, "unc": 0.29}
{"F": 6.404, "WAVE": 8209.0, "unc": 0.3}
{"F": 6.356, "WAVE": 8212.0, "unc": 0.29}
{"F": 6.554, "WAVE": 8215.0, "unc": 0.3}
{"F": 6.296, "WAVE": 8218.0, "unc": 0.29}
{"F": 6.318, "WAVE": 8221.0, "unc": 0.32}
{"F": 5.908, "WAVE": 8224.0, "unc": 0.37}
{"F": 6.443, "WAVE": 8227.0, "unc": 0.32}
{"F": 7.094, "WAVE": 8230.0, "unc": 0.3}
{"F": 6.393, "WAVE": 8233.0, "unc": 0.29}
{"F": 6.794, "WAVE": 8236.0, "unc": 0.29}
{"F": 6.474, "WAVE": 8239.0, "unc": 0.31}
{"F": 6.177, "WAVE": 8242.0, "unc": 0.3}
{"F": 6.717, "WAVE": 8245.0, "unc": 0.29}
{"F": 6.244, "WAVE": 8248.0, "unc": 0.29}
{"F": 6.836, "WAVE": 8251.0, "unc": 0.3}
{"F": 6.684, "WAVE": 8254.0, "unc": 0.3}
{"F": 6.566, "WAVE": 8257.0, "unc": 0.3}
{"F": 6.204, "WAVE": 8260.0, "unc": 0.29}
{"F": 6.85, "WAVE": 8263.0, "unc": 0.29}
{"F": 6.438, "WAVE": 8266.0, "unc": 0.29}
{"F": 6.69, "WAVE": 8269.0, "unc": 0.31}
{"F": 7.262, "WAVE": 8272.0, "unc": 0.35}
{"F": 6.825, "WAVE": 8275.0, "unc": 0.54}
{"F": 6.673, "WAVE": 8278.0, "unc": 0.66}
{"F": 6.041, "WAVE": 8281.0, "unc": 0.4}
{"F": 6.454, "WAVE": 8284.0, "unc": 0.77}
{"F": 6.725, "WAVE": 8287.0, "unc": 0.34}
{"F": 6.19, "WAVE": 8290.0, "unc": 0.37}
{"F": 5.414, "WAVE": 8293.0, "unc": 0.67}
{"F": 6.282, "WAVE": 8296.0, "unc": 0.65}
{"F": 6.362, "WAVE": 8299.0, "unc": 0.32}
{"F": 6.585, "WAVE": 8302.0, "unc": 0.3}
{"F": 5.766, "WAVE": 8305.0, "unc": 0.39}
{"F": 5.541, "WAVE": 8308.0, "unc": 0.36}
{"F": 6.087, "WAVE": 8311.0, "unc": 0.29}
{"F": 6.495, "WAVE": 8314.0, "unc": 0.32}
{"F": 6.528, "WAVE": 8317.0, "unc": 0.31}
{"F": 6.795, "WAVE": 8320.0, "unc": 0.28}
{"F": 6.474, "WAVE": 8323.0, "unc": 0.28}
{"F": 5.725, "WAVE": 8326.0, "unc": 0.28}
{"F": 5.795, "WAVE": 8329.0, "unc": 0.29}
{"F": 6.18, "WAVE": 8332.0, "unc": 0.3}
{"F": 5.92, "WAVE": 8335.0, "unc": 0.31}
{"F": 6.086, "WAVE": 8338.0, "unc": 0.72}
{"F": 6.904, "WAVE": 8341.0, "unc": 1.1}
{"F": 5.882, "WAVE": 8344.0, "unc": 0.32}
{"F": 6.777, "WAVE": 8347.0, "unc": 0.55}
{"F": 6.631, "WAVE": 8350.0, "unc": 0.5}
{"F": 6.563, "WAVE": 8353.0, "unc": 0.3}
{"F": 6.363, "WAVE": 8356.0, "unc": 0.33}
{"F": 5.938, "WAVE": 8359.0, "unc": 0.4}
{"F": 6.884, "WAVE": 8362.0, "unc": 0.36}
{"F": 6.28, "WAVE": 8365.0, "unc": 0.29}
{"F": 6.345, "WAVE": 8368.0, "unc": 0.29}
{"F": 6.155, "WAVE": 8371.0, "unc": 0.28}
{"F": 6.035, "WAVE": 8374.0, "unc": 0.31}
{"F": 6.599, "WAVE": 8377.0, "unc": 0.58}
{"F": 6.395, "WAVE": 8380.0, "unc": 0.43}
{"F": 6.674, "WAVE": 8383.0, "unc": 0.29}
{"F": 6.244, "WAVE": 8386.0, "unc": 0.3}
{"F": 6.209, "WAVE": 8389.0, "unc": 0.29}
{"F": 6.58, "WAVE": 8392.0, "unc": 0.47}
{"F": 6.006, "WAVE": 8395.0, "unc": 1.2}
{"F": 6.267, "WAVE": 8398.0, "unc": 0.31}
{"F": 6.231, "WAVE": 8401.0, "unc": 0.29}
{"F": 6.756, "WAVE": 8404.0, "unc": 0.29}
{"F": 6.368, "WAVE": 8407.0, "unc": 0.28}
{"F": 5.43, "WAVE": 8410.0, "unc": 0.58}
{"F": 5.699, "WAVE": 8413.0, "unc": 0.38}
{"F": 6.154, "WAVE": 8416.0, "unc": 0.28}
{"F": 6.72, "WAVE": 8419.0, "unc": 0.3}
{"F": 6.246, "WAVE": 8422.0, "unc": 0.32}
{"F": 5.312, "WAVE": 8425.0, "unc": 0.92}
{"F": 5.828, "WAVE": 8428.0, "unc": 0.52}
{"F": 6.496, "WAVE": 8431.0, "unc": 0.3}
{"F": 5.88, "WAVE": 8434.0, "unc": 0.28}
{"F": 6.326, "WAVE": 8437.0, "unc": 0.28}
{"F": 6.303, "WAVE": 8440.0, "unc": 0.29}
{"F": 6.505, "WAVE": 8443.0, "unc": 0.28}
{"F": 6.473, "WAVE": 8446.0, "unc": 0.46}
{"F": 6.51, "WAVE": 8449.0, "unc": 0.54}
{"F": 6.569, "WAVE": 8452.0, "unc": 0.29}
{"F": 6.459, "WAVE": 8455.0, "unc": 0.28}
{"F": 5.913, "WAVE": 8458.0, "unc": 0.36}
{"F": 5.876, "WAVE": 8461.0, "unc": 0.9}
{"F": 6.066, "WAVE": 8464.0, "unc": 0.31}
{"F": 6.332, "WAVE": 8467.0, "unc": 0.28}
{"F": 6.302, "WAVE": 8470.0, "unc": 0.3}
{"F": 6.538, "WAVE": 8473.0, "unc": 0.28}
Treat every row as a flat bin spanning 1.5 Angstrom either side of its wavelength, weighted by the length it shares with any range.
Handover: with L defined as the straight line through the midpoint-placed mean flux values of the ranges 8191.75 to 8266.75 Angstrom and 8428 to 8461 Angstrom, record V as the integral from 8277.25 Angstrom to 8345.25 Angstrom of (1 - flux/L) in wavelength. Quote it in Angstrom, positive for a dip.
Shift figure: 2.06 Angstrom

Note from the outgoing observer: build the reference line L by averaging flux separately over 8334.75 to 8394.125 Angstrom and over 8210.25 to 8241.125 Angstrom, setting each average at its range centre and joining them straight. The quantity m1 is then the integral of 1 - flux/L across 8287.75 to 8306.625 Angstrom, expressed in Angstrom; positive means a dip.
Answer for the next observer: 0.87 Angstrom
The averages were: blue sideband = 6.46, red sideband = 6.38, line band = 6.12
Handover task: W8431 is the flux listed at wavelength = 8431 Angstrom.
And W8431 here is 6.496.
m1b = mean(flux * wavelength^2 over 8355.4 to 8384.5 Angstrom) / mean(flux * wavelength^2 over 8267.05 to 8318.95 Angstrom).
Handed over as 1.0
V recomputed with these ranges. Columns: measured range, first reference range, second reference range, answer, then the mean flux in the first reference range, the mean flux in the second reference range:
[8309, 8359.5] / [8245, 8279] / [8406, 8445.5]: 0.89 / 6.66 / 6.1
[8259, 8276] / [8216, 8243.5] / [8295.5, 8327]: -1.01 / 6.44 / 6.25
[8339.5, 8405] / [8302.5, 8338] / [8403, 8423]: -2.50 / 6.13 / 6.18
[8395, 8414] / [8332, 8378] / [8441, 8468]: 0.59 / 6.35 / 6.3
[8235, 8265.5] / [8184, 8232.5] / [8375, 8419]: -0.70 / 6.44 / 6.27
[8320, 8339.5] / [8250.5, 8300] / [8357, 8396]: 0.98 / 6.49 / 6.34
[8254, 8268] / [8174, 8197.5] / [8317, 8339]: -0.42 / 6.56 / 6.17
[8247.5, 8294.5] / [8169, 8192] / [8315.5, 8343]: -0.87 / 6.6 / 6.26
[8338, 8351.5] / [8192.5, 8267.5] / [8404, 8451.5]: -0.42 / 6.47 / 6.18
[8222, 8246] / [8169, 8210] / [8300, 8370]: -0.20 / 6.51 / 6.28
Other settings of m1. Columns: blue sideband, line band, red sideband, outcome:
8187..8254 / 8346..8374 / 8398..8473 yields -0.5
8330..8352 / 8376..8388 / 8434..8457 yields -0.2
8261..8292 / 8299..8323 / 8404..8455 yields 0.8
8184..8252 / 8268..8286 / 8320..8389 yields -0.7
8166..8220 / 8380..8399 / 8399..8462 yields -0.3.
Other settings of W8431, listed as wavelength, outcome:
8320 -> 6.795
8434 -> 5.88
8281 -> 6.041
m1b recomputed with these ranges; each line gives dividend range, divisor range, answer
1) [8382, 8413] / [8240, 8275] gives 0.98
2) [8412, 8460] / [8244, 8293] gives 0.99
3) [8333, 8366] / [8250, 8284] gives 0.98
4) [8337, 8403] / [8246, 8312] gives 1.02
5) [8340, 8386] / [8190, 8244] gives 1.04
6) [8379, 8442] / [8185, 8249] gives 1.01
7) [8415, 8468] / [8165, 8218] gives 1.02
